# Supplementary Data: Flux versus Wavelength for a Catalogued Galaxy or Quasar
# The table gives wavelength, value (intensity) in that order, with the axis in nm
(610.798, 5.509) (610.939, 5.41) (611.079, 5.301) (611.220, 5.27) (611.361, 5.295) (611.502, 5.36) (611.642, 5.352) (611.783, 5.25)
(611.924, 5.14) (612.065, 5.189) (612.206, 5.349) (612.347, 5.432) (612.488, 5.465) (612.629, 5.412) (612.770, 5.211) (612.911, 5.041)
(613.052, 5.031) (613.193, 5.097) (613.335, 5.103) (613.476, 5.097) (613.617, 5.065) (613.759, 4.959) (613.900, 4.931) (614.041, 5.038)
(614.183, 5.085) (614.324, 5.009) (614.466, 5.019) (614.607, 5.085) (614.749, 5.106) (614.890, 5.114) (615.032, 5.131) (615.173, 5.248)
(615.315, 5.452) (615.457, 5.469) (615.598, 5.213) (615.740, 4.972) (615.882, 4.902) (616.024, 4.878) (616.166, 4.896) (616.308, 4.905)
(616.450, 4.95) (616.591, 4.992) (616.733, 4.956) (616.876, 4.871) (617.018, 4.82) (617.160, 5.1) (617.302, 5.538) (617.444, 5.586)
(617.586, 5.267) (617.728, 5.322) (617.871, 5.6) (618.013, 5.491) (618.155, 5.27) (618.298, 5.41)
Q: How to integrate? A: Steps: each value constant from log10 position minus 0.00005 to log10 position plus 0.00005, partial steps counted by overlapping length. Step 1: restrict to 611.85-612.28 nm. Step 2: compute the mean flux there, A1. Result 5.22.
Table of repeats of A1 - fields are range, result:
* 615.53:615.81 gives 5.09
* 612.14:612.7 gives 5.42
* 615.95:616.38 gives 4.89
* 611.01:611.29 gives 5.28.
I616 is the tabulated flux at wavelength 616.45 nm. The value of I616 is 4.95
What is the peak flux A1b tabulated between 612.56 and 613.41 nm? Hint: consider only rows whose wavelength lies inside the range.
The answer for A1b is 5.412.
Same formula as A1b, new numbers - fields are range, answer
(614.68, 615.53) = 5.469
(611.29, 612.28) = 5.36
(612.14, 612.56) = 5.465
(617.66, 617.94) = 5.6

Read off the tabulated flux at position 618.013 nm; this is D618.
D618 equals 5.491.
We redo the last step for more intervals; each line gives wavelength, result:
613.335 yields 5.103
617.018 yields 4.82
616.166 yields 4.896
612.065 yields 5.189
